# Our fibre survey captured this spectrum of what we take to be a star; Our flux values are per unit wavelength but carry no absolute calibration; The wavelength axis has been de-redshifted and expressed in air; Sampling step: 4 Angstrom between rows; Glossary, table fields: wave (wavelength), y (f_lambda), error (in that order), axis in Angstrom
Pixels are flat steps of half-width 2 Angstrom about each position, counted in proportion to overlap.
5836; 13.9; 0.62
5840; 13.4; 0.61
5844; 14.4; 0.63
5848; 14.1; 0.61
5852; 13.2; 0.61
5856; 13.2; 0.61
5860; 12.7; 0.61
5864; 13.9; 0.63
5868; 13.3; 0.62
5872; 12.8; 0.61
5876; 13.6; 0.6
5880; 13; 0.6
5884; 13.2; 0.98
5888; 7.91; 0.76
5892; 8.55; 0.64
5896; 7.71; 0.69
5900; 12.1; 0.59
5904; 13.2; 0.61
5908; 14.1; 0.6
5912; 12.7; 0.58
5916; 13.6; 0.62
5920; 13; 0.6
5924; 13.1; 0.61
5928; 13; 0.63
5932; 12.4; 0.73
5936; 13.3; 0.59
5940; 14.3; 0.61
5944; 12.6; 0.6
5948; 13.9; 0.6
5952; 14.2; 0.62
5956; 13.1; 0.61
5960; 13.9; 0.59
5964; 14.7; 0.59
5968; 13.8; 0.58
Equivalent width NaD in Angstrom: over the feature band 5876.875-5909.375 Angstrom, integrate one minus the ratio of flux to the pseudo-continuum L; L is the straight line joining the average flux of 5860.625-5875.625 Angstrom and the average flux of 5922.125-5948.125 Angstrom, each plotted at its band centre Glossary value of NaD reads 4.9 Angstrom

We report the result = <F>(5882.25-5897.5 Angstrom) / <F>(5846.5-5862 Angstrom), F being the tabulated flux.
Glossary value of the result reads 0.7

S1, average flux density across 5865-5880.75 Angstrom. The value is 13.2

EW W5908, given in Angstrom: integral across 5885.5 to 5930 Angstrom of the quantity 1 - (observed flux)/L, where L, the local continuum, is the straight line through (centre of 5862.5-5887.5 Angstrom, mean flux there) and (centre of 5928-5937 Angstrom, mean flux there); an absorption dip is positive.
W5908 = 4.0 Angstrom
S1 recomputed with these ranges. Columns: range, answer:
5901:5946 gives 13.2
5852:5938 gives 12.4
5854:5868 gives 13.3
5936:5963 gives 13.7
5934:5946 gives 13.4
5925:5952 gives 13.3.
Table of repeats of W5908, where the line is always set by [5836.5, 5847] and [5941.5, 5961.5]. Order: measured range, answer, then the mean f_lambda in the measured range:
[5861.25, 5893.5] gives 4.0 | 12.1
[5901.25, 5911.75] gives 0.2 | 13.4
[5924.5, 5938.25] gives 0.7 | 12.9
